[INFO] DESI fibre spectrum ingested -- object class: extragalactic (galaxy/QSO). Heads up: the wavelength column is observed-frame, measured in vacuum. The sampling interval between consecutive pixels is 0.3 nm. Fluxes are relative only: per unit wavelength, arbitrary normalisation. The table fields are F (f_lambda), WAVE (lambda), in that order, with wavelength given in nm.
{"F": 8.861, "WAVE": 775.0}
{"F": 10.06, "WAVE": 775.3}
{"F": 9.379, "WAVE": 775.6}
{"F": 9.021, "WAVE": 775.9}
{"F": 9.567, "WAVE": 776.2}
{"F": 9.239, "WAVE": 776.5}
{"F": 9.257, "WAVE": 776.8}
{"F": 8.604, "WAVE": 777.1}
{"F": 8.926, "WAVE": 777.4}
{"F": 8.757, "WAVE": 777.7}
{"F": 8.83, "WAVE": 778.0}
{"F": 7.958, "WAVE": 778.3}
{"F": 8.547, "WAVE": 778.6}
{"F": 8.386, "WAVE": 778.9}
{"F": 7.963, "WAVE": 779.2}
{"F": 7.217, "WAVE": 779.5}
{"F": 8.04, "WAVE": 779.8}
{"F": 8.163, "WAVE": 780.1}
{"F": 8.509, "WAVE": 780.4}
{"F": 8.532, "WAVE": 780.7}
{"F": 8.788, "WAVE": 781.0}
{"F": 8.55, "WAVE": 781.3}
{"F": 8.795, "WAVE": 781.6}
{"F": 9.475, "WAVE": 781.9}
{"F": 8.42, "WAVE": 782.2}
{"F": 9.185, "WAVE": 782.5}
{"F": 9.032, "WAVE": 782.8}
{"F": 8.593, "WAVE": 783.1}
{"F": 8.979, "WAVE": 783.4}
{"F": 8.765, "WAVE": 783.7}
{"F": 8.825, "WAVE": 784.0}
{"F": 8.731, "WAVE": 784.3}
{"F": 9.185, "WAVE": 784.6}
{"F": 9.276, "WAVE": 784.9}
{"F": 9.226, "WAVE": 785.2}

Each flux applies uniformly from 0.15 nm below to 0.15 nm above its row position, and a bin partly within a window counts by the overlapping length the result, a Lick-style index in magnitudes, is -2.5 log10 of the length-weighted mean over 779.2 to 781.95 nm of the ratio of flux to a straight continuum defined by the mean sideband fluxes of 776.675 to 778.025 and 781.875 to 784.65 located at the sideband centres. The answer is 0.06 mag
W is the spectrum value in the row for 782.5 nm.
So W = 9.185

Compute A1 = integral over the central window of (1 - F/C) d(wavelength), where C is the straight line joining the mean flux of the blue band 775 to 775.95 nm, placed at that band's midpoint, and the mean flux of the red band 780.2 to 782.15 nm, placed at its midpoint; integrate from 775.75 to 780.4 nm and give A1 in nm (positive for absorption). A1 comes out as 0.29 nm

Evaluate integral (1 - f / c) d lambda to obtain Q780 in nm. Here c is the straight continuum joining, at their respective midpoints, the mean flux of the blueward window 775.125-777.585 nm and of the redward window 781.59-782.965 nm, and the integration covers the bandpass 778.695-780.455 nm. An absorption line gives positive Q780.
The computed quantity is 0.21 nm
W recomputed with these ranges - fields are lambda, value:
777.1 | 8.604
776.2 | 9.567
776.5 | 9.239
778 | 8.83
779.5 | 7.217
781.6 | 8.795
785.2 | 9.226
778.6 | 8.547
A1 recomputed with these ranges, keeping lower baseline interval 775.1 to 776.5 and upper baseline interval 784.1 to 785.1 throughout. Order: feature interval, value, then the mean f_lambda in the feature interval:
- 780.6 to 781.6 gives 0.06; 8.65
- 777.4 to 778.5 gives 0.09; 8.57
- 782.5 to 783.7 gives 0.03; 8.89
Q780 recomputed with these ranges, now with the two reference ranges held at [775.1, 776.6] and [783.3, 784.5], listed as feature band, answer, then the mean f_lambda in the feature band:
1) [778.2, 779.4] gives 0.135 nm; 8.18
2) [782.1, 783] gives 0.005 nm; 8.89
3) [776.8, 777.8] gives 0.053 nm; 8.84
